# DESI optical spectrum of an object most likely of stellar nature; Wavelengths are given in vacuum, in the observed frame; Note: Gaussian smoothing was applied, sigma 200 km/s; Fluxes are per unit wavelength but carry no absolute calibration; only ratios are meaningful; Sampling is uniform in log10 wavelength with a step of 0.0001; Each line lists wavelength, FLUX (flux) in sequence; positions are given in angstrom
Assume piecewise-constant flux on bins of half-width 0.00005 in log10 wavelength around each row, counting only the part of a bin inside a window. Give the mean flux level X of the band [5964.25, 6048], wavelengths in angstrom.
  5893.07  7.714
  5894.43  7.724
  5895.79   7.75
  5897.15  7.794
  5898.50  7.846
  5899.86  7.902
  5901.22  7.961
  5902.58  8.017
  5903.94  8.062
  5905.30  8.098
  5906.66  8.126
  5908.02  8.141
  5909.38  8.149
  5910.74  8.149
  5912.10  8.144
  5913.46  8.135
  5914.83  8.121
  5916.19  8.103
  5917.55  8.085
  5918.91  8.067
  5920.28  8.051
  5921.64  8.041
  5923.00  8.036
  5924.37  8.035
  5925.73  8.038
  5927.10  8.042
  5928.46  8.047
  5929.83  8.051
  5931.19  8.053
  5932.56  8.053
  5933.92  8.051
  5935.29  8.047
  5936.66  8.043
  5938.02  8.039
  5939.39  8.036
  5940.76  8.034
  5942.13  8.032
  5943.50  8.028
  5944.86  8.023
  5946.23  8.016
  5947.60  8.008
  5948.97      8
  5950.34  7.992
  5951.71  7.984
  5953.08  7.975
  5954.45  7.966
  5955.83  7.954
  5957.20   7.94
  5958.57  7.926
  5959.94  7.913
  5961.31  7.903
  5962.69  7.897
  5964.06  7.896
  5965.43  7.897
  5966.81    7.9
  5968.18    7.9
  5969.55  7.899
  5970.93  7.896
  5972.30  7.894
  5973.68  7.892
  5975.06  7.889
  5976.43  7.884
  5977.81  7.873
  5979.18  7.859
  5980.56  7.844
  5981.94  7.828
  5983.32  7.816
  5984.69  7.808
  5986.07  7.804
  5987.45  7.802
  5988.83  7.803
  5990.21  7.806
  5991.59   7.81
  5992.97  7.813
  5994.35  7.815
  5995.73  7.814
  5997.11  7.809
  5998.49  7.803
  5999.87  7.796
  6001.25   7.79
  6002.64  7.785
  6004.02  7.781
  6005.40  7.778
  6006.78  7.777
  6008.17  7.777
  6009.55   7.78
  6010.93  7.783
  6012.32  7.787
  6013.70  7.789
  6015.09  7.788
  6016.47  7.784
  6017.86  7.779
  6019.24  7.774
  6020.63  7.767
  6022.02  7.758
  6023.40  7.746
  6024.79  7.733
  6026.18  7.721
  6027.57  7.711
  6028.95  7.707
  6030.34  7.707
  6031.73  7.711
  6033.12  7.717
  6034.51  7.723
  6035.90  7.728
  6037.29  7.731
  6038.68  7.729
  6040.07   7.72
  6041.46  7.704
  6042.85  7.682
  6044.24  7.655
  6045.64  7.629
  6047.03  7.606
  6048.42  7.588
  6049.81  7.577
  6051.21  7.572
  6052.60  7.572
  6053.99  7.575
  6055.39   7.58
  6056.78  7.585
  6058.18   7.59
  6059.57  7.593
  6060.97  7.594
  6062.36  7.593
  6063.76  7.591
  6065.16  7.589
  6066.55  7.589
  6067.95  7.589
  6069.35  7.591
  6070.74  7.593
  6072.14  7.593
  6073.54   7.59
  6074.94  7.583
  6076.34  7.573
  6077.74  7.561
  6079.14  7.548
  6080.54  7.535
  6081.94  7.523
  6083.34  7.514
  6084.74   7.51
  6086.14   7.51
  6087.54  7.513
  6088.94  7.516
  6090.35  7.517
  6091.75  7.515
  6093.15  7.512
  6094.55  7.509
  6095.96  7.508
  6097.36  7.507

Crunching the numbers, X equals 7.78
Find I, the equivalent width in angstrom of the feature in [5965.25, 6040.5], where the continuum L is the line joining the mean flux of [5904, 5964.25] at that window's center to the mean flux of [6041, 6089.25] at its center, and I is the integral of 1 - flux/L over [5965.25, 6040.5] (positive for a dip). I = 0.0 angstrom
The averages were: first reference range 8.03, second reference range 7.58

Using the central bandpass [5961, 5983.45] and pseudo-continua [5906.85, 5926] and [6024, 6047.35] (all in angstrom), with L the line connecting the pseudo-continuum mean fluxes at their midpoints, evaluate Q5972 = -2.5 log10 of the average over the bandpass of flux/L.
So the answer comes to 0.004 mag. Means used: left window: 8.1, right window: 7.7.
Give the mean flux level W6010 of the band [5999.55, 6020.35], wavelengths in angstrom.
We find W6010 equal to 7.78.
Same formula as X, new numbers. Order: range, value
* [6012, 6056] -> 7.7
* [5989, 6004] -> 7.8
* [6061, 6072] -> 7.59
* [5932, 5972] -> 7.97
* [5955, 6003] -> 7.86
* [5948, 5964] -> 7.95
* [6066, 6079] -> 7.58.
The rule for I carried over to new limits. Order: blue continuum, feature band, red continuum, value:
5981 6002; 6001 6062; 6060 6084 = -0.1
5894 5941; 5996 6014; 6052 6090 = -0.1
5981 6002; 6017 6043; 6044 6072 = -0.2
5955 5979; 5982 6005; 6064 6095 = 0.0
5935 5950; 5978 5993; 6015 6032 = 0.1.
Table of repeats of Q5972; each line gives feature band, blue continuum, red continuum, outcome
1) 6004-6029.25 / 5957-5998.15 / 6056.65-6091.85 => 0.00 mag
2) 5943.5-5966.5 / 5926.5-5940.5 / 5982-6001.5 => 0.00 mag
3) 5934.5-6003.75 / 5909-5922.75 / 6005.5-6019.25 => 0.00 mag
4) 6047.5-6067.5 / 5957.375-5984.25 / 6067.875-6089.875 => 0.00 mag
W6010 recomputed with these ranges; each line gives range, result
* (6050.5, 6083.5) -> 7.58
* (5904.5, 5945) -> 8.07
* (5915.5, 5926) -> 8.06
